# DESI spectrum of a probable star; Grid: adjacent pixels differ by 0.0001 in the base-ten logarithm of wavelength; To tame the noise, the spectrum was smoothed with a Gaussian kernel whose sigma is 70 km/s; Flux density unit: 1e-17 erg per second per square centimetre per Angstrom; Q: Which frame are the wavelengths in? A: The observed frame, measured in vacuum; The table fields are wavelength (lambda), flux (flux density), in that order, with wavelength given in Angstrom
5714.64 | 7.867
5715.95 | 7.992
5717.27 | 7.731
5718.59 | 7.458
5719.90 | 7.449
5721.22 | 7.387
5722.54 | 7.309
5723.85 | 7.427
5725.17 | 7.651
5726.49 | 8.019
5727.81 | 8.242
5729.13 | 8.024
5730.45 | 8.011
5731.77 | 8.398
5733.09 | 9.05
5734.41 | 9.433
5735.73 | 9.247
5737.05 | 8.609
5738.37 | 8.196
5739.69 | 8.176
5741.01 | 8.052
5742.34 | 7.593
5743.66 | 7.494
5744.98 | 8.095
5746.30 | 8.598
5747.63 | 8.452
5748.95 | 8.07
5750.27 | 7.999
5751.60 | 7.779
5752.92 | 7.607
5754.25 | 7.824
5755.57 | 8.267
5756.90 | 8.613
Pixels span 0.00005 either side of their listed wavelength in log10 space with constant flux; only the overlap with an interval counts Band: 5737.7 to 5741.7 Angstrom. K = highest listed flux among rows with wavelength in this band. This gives 8.196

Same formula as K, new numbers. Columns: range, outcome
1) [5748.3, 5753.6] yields 8.07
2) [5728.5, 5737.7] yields 9.433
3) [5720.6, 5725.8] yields 7.651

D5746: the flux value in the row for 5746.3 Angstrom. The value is 8.598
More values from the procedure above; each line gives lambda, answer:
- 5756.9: 8.613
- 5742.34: 7.593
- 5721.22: 7.387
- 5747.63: 8.452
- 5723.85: 7.427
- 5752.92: 7.607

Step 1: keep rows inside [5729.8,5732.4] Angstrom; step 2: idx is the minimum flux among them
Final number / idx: 8.011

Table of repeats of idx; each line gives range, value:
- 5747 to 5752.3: 7.779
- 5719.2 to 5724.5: 7.309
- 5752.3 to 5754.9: 7.607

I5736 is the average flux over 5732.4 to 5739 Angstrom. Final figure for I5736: 8.91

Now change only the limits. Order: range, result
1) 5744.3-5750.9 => 8.25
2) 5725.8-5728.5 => 8.11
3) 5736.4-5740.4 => 8.33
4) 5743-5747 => 8.07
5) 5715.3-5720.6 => 7.65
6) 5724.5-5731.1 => 7.98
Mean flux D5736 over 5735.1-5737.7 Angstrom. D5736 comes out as 8.93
